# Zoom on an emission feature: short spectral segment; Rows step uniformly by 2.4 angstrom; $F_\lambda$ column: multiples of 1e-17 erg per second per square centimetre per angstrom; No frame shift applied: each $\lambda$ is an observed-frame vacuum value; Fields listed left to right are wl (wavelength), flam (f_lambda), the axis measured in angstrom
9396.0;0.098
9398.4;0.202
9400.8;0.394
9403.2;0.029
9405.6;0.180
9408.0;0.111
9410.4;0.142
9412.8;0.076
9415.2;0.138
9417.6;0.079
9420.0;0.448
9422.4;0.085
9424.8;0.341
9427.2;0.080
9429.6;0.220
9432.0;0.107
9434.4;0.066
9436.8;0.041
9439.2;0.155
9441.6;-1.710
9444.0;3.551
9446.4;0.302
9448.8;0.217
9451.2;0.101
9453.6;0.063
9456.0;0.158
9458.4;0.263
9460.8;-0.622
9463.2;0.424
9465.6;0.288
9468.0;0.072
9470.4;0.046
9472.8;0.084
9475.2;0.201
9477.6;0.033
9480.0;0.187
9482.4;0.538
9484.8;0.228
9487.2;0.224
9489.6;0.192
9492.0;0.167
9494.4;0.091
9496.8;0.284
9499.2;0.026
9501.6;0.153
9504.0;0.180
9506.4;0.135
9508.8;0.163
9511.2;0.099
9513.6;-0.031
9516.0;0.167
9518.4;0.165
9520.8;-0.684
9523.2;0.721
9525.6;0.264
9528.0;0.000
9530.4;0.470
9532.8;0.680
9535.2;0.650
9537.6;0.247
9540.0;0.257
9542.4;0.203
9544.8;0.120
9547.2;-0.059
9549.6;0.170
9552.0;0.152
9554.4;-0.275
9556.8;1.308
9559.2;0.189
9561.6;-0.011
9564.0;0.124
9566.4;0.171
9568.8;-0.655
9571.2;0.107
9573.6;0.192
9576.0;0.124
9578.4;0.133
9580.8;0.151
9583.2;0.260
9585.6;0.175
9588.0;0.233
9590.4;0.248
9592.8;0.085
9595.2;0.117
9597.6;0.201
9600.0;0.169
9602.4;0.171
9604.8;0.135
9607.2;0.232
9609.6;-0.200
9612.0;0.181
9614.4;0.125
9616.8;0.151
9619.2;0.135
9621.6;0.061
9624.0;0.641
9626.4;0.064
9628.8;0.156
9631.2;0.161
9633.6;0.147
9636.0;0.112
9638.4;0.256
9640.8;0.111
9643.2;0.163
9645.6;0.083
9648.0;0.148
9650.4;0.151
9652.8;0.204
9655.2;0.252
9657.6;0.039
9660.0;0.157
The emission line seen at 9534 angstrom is H-gamma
